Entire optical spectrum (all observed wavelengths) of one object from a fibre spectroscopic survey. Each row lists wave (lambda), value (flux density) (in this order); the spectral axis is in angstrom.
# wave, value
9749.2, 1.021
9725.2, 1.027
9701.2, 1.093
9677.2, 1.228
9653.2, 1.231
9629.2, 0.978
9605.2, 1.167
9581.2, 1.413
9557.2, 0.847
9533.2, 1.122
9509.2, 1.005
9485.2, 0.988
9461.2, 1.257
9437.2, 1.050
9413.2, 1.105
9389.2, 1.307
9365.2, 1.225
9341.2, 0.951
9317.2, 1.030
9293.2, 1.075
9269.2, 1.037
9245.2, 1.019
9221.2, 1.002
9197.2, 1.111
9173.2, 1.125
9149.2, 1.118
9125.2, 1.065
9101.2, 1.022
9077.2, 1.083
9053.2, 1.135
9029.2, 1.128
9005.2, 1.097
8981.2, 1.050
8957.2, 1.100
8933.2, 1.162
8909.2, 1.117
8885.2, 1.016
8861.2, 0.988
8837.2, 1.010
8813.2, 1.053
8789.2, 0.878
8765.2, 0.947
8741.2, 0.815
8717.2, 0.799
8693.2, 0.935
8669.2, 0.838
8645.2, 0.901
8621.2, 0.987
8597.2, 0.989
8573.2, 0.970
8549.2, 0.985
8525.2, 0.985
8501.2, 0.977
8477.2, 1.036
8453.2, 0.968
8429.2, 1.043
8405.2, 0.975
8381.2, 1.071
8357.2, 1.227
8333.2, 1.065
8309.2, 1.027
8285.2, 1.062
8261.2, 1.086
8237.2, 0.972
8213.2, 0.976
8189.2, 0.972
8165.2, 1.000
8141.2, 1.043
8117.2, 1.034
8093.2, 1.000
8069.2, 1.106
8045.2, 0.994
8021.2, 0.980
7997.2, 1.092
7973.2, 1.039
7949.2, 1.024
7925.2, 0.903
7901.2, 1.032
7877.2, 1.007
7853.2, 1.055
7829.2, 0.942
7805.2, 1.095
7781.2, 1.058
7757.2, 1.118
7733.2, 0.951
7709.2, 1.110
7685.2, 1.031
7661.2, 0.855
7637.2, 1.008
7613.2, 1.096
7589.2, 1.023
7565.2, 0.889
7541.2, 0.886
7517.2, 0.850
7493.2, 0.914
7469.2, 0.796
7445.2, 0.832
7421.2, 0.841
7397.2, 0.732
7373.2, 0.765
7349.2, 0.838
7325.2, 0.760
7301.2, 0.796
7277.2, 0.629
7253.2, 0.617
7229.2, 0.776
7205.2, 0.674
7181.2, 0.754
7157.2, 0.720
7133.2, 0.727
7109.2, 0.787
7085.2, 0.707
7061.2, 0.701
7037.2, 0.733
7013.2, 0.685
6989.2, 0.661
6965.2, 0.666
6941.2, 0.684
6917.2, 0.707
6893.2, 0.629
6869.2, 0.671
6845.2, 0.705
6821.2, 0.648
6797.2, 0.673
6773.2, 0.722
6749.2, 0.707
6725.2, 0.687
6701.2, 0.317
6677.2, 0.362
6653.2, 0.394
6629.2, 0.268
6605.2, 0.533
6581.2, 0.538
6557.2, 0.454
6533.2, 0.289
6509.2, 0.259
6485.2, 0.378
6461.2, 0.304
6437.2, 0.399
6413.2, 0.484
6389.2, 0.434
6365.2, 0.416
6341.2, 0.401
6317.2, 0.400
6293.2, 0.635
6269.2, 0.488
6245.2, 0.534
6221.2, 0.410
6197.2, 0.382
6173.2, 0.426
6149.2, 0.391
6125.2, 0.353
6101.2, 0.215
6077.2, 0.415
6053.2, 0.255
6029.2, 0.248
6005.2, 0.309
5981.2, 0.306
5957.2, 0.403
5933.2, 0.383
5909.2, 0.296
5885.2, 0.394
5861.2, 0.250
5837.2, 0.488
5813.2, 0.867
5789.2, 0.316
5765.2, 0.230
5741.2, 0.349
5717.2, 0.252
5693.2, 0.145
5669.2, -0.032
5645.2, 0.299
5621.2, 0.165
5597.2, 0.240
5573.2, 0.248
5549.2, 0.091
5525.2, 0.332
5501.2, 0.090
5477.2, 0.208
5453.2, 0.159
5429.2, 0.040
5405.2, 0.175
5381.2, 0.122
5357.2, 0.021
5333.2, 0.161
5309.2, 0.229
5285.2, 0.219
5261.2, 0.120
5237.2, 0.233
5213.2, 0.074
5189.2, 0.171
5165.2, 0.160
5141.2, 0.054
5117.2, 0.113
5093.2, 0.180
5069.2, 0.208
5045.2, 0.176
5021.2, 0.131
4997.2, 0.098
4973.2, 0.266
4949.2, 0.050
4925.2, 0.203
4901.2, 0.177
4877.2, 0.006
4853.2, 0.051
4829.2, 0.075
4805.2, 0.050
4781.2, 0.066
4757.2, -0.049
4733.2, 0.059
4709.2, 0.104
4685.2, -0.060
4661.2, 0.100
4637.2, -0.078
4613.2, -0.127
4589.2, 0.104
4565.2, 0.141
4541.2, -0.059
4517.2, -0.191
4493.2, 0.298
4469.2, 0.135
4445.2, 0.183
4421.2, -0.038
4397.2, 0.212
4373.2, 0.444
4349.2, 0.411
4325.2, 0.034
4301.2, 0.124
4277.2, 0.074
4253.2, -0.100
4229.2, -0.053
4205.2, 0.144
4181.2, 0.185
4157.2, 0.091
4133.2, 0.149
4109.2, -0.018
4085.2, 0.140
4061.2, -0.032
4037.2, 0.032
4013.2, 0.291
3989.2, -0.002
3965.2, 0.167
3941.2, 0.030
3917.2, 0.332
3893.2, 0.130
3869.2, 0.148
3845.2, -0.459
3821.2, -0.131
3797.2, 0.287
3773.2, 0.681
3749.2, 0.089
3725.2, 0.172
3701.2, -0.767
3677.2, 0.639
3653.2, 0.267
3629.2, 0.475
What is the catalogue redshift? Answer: 0.69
